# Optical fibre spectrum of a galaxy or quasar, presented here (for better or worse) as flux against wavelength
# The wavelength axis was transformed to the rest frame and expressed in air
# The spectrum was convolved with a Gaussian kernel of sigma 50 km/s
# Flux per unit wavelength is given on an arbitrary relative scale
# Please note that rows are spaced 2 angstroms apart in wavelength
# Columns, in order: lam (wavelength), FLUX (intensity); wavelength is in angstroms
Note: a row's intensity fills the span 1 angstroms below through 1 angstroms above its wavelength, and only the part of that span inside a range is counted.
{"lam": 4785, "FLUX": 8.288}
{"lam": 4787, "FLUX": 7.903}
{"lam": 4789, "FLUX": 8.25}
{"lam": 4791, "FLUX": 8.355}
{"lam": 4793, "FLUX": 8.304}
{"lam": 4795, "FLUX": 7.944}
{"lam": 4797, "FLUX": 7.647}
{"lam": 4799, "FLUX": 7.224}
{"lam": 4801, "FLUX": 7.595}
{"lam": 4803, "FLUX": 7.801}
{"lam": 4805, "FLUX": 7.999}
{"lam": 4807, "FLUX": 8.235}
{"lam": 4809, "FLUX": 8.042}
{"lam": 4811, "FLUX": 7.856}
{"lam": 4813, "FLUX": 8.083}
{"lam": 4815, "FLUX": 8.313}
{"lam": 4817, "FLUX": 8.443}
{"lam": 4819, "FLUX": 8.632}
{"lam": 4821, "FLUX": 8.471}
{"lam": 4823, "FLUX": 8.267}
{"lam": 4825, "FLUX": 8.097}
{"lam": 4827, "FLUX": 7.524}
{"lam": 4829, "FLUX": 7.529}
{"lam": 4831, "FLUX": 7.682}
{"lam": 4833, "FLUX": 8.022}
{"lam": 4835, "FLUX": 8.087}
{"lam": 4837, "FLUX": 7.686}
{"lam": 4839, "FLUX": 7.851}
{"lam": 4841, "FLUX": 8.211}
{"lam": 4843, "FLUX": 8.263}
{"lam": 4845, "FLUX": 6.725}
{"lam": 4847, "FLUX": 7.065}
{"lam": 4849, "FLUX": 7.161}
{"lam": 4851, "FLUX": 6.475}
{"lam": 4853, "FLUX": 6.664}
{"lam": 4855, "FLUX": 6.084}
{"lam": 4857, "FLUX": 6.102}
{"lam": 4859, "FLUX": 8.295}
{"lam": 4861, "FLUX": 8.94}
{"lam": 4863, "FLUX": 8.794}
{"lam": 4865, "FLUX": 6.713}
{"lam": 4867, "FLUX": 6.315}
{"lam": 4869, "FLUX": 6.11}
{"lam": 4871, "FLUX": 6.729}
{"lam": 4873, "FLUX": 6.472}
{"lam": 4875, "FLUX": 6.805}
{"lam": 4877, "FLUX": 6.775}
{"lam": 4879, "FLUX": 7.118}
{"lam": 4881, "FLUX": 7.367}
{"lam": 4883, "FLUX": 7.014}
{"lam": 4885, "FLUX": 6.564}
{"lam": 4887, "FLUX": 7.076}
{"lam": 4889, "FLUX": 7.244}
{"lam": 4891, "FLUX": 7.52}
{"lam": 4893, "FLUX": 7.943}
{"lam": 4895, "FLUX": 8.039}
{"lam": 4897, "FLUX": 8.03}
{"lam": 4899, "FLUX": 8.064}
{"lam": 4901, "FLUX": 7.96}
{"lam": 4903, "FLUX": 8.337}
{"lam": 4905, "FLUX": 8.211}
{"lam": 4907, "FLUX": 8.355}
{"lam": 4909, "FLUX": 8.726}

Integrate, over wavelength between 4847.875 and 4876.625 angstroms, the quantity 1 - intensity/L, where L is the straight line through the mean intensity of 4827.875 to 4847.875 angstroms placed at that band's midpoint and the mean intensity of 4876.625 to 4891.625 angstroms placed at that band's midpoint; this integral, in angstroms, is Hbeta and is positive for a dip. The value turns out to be 1.6 angstroms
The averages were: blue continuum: 7.71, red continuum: 7.09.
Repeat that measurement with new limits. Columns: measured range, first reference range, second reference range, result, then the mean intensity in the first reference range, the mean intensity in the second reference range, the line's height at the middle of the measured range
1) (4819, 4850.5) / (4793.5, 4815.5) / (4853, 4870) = -1.2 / 7.89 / 7.14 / 7.49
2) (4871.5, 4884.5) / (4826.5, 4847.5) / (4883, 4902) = 1.2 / 7.71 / 7.57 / 7.61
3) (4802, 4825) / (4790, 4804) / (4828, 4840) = -1.1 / 7.84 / 7.81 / 7.83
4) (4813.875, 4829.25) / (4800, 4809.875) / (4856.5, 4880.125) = -0.9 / 7.93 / 7.12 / 7.72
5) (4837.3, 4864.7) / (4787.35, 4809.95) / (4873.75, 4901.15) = 0.7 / 7.94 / 7.37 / 7.6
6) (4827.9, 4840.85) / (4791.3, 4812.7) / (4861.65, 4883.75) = -0.6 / 7.89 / 6.96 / 7.46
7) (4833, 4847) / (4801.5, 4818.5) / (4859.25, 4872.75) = -0.2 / 8.1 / 7.28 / 7.66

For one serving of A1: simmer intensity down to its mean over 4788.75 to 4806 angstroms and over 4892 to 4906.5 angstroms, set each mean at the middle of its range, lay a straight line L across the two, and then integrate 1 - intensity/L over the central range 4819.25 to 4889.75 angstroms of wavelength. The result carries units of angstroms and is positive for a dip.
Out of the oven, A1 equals 5.8 angstroms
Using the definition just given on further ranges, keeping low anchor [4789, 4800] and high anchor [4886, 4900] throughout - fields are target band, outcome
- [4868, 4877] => 1.4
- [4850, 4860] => 1.4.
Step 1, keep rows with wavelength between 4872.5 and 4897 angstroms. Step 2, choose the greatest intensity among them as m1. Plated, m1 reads 8.039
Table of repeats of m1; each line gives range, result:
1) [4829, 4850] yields 8.263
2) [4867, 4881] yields 7.367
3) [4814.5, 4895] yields 8.94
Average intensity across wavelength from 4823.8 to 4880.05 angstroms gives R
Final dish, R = 7.3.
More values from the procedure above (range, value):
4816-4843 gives 8.05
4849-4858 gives 6.42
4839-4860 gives 7.14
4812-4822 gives 8.39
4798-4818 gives 7.96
